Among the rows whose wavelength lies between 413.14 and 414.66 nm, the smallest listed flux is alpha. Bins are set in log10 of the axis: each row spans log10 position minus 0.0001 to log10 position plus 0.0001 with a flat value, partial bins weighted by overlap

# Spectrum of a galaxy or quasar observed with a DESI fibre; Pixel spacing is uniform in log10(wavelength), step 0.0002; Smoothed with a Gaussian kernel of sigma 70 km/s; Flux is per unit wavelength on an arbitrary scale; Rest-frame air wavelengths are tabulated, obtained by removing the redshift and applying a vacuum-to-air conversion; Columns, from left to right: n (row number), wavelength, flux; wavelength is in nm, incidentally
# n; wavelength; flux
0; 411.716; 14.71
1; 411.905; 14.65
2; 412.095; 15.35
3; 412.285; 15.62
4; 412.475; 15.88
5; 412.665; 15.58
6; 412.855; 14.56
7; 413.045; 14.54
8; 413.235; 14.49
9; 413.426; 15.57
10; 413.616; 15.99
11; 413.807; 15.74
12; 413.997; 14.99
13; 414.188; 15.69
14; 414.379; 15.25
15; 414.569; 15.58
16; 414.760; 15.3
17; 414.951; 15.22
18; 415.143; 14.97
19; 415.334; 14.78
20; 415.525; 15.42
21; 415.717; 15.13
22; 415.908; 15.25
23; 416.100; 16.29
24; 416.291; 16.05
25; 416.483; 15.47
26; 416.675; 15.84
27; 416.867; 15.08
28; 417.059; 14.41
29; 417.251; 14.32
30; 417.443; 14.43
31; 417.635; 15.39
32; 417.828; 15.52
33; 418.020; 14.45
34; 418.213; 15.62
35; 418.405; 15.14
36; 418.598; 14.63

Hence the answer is 14.49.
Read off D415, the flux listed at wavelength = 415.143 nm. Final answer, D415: 14.97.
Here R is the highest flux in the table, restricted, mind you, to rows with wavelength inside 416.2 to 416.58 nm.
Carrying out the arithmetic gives 16.05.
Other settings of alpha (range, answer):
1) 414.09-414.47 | 15.25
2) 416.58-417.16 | 14.41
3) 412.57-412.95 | 14.56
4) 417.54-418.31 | 14.45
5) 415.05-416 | 14.78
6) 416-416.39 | 16.05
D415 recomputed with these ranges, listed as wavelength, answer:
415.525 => 15.42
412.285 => 15.62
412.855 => 14.56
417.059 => 14.41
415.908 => 15.25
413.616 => 15.99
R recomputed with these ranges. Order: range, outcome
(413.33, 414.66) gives 15.99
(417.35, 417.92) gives 15.52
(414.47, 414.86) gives 15.58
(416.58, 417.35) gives 15.84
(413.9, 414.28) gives 15.69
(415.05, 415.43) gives 14.97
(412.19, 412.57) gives 15.88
